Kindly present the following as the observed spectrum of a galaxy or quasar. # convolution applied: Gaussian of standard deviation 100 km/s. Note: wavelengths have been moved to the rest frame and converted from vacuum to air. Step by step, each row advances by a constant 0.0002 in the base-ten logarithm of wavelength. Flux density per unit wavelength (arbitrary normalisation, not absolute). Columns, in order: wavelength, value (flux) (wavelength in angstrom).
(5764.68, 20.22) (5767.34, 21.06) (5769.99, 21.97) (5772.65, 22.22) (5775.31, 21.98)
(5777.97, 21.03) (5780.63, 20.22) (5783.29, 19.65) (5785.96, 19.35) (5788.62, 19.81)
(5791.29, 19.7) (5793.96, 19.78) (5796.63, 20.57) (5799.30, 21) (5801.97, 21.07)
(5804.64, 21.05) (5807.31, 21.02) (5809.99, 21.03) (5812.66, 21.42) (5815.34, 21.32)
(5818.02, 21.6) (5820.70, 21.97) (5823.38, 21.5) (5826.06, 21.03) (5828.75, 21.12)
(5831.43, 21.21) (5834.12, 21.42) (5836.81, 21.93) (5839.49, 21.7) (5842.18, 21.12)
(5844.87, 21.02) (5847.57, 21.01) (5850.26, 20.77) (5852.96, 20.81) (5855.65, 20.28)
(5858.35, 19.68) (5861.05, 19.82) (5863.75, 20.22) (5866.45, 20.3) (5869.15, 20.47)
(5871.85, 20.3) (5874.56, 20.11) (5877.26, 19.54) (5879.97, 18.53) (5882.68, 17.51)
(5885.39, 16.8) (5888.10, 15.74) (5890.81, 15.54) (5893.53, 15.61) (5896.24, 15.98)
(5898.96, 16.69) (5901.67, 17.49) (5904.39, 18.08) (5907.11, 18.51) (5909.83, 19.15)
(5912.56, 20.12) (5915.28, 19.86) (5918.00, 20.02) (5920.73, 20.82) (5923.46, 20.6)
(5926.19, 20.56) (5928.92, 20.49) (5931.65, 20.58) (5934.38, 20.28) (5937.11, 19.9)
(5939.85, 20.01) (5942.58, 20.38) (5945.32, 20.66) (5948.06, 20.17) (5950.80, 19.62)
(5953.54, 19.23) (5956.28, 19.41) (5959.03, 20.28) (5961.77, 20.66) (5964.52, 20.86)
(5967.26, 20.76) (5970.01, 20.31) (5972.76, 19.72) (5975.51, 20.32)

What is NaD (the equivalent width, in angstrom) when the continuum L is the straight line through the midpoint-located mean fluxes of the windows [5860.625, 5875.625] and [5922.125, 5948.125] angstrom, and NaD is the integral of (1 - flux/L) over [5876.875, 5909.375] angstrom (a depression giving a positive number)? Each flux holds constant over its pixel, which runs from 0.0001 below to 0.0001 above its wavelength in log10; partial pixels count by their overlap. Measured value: 5.02 angstrom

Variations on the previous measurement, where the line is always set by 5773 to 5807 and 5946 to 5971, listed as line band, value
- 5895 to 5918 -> 2.2 angstrom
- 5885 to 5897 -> 2.6 angstrom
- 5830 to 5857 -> -1.0 angstrom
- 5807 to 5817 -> -0.4 angstrom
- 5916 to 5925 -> -0.1 angstrom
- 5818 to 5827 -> -0.5 angstrom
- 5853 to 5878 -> 0.3 angstrom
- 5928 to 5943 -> 0.0 angstrom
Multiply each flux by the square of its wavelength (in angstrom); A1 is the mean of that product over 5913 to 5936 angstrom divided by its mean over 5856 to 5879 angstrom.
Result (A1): 1.0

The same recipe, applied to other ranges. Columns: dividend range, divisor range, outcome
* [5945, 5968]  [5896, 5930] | 1.06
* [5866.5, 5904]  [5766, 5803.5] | 0.89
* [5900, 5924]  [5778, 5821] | 0.97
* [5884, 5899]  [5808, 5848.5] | 0.77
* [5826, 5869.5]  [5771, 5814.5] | 1.02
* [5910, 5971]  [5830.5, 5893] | 1.05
